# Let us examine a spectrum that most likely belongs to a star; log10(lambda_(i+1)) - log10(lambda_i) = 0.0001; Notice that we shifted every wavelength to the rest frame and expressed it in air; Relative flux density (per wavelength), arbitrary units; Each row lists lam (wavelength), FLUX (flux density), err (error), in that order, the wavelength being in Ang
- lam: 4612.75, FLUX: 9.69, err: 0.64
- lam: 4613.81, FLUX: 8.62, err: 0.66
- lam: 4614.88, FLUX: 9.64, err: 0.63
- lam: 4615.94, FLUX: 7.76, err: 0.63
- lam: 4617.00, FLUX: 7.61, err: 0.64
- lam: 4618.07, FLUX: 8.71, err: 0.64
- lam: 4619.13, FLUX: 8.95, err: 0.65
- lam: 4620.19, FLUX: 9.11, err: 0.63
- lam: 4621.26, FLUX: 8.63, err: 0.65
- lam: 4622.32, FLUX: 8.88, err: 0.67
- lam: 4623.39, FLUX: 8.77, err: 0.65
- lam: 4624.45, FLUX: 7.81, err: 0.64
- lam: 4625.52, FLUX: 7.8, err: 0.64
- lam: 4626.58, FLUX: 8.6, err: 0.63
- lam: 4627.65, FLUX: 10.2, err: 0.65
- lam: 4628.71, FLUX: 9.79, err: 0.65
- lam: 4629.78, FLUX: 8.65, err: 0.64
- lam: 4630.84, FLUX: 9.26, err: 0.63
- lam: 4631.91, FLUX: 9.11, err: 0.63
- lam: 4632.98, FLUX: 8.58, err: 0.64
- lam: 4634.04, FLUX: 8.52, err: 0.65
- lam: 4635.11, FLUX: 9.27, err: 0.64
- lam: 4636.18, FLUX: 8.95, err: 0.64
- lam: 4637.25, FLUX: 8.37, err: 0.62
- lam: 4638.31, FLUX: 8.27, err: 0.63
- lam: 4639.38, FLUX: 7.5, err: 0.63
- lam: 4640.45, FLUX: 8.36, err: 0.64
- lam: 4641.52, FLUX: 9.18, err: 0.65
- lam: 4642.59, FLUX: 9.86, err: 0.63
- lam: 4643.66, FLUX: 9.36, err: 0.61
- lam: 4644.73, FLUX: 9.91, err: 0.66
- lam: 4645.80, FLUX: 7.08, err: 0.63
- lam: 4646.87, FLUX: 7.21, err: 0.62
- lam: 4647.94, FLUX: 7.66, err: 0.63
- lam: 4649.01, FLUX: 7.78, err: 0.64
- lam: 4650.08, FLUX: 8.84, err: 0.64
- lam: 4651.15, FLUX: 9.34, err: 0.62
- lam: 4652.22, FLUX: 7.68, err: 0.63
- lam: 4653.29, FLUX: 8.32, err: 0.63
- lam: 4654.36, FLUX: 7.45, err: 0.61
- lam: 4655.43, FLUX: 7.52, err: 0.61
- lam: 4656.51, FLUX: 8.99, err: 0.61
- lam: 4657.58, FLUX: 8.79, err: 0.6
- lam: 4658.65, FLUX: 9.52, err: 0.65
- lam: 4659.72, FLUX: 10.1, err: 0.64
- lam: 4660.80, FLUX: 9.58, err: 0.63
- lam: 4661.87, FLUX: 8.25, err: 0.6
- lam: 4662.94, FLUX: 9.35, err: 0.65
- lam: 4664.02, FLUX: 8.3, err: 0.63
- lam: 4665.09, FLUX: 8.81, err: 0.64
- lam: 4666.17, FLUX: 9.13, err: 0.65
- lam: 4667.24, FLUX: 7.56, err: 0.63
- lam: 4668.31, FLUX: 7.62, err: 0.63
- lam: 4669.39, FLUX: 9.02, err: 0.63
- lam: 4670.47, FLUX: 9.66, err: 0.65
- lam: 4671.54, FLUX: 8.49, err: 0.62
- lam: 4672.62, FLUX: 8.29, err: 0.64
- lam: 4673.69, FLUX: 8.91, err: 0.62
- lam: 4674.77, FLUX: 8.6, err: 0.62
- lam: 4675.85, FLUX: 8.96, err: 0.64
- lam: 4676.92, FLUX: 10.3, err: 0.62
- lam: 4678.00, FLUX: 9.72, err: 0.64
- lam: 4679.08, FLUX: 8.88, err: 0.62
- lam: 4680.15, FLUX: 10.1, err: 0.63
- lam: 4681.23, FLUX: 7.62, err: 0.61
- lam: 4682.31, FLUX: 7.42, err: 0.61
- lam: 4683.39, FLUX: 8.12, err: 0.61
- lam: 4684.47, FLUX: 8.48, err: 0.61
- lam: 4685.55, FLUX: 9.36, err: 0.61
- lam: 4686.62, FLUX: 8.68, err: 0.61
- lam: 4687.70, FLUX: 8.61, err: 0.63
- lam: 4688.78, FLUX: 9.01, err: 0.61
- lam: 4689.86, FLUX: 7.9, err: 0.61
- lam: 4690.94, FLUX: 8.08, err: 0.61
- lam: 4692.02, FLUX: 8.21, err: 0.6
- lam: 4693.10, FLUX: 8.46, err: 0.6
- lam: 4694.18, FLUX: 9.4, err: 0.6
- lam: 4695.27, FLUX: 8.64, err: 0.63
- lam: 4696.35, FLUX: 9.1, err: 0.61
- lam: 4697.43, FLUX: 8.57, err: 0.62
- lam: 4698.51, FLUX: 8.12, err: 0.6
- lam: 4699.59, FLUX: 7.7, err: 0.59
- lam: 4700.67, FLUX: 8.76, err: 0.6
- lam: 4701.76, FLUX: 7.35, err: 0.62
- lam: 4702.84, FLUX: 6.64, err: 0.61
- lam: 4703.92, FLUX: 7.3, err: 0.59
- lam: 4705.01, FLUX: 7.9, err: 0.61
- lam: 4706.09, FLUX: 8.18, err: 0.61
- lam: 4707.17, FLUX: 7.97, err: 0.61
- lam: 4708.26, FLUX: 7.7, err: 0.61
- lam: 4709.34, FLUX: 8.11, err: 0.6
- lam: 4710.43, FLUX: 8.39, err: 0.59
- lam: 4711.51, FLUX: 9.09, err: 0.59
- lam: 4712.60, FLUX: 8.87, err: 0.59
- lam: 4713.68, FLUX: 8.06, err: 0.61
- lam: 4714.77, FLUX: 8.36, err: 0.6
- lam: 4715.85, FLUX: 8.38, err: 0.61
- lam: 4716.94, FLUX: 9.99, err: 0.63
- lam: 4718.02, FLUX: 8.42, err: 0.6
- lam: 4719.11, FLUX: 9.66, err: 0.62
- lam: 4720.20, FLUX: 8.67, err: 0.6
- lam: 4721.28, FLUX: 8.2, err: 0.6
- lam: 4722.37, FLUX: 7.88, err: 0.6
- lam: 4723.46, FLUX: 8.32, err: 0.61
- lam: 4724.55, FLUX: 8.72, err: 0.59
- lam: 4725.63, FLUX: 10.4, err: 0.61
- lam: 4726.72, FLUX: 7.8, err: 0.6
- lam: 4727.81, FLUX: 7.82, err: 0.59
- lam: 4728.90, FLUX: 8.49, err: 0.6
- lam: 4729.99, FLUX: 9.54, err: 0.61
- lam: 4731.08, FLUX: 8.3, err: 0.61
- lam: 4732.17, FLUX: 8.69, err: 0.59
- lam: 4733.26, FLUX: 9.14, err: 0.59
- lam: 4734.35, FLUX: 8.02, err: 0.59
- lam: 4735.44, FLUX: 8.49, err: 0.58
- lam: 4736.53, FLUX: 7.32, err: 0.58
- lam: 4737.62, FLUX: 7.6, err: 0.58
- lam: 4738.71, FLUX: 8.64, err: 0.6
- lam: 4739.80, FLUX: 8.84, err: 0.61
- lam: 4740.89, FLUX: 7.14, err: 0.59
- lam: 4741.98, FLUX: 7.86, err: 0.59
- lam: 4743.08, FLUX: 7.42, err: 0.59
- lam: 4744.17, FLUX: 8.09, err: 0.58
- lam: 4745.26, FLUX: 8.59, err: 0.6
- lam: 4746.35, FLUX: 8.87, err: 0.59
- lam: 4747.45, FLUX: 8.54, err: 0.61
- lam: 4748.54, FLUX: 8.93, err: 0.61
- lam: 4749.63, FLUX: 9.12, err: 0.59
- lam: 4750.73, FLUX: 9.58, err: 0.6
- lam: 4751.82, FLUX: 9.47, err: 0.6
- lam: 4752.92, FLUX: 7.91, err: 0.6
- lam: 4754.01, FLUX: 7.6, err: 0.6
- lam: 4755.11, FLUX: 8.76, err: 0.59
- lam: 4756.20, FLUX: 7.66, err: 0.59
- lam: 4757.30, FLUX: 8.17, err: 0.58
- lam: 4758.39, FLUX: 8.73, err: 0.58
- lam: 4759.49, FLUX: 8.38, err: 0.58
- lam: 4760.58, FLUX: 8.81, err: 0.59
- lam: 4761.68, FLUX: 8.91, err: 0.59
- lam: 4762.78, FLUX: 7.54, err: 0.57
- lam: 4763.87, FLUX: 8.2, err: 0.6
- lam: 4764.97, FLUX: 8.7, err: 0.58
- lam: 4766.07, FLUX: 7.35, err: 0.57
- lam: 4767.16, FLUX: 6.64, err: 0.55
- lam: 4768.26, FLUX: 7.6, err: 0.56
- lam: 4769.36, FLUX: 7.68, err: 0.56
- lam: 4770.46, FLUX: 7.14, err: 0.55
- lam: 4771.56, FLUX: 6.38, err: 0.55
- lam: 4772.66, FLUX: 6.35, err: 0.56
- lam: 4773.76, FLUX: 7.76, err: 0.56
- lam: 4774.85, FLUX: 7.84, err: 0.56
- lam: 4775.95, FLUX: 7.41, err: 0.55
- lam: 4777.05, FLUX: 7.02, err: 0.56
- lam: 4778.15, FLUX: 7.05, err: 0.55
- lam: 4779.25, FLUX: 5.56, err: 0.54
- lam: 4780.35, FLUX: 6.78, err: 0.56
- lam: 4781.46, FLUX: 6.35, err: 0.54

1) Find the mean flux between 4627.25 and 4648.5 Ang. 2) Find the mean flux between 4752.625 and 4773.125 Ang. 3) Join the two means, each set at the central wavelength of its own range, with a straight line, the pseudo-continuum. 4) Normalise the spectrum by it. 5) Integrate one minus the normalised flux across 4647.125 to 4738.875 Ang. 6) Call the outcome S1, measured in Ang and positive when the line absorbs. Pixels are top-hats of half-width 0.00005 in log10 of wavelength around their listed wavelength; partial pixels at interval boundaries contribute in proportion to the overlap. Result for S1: -2.0 Ang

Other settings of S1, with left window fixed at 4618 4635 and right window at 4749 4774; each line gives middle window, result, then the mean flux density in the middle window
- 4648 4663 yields 0.1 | 8.63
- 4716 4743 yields -0.8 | 8.48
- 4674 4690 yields -0.6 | 8.81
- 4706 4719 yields -0.3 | 8.51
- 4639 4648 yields 0.2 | 8.51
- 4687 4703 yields 0.2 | 8.34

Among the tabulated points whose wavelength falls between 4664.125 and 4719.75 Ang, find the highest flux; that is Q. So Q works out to 10.3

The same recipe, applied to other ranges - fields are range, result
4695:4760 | 10.4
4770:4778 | 7.84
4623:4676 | 10.2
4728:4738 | 9.54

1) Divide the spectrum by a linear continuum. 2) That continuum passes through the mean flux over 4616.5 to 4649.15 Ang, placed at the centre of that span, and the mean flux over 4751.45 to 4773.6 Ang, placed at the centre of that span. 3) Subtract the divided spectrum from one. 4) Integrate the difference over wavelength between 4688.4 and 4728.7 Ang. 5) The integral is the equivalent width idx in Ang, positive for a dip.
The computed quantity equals -0.9 Ang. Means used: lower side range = 8.65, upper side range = 7.88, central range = 8.38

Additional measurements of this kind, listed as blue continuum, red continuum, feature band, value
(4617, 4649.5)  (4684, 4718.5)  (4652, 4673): -0.3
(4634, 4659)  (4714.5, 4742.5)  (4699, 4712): 0.9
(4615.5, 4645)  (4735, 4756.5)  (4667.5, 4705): 0.2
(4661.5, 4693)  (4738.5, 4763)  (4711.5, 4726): -0.4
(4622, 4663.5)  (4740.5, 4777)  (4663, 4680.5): -0.8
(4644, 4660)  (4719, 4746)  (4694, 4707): 0.4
